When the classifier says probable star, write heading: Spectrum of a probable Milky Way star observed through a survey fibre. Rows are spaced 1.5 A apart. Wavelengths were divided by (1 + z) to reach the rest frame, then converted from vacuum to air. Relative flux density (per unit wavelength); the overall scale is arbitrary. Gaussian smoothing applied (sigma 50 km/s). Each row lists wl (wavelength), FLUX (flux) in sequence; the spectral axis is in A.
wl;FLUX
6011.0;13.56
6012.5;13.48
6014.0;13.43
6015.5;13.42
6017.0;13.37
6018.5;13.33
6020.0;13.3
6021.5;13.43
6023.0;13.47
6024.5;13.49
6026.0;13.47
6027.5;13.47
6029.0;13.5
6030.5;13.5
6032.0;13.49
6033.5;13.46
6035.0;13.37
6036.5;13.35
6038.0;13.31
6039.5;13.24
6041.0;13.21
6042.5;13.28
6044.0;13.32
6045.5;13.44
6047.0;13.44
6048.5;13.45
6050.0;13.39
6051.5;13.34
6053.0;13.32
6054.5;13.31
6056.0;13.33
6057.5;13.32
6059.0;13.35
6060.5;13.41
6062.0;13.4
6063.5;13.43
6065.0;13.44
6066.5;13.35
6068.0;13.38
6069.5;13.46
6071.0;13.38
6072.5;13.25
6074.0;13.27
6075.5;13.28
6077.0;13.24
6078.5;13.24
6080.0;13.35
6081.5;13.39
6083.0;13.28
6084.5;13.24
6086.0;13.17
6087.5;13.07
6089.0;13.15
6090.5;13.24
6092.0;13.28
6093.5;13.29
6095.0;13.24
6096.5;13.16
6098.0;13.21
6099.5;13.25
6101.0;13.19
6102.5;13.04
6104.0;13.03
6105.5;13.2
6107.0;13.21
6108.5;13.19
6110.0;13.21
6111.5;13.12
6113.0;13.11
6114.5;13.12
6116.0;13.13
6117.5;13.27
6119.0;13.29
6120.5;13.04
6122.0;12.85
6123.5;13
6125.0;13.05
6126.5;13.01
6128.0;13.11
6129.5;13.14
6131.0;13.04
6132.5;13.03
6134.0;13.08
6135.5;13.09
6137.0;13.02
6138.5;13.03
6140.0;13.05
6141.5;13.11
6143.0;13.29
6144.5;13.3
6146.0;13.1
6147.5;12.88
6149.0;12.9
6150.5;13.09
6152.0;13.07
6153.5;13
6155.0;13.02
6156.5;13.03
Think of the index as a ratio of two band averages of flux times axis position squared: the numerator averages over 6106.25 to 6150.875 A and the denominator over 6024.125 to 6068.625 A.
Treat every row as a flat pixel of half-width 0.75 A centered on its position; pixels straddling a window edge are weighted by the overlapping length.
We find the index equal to 1.0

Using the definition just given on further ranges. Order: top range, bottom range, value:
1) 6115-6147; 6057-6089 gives 1.00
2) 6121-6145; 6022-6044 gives 1.01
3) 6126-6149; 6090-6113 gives 1.00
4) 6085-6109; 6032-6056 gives 1.00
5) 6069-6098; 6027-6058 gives 1.00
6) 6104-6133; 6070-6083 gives 1.00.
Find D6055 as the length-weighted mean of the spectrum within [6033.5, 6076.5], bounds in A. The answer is 13.4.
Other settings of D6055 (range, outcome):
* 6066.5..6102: 13.3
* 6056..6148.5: 13.2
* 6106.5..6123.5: 13.1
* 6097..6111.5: 13.2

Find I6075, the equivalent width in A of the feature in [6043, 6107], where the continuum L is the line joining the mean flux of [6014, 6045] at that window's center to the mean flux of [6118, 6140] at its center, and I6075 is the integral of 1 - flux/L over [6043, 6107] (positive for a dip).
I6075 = -0.3 A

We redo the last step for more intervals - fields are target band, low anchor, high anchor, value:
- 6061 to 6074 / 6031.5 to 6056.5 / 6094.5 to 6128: -0.1 A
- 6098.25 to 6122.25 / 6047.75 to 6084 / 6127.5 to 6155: 0.1 A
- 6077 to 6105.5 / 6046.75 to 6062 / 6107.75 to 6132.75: 0.0 A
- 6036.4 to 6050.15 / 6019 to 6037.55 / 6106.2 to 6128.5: 0.0 A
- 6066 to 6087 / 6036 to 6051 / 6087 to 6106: -0.1 A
